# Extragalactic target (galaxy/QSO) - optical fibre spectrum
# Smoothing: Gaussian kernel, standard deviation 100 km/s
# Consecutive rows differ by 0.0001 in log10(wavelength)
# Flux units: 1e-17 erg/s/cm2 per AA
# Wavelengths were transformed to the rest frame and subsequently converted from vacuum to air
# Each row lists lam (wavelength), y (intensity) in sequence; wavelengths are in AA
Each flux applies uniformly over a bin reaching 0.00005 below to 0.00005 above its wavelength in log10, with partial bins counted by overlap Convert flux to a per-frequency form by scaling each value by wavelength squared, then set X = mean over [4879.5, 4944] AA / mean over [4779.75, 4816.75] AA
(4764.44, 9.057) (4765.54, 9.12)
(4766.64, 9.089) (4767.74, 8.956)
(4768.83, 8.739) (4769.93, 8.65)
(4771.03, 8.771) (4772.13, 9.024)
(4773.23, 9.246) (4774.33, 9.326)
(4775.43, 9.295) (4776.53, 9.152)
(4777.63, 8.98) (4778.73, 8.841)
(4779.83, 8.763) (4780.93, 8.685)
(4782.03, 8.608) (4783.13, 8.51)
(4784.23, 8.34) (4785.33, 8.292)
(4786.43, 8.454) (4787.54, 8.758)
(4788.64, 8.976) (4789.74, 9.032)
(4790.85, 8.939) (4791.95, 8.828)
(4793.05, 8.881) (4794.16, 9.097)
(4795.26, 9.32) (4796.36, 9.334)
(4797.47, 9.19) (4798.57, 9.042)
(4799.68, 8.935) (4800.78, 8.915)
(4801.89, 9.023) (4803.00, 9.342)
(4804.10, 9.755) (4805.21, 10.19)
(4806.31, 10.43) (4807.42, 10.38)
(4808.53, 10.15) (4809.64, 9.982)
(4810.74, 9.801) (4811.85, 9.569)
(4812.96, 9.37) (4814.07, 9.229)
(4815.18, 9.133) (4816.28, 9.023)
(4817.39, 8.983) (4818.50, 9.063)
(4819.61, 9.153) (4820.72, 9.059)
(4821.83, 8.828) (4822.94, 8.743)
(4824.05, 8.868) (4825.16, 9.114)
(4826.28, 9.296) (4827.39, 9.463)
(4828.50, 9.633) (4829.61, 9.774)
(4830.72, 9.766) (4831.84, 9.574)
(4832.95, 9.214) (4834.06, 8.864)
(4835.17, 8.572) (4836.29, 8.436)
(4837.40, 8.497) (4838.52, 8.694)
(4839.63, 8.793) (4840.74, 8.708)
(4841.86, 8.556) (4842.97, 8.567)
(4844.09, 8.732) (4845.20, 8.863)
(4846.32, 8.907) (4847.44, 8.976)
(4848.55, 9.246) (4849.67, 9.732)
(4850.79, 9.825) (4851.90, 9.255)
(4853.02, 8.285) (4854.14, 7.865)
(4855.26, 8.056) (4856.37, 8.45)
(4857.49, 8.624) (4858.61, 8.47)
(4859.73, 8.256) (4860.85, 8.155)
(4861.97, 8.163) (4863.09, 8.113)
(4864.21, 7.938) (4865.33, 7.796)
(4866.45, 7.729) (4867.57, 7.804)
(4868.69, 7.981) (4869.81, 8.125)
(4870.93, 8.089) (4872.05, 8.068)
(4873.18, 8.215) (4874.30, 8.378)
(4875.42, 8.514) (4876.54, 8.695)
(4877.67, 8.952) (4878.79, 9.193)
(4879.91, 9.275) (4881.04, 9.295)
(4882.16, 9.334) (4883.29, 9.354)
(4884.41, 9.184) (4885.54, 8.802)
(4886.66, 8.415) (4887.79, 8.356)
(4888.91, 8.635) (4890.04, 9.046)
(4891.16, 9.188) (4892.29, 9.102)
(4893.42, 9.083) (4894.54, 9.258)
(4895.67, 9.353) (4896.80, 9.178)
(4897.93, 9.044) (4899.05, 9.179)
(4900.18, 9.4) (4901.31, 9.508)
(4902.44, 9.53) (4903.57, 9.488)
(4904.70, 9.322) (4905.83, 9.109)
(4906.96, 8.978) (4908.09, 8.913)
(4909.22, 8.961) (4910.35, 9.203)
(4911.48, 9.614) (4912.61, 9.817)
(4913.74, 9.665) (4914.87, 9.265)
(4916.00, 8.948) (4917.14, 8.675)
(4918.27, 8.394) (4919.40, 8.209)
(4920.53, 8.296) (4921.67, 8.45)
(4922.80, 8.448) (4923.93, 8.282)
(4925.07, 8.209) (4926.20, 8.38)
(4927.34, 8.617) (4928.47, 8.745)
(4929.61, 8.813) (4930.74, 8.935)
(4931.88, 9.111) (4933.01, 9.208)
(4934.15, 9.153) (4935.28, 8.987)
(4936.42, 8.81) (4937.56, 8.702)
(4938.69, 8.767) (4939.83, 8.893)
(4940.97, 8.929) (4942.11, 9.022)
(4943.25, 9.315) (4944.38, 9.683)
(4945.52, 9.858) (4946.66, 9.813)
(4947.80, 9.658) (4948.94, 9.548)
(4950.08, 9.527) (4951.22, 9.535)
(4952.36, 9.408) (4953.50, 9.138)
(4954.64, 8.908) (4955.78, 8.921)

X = 1.02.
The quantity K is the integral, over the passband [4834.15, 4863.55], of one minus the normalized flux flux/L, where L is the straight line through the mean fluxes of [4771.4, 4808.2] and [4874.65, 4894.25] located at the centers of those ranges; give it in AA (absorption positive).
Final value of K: 1.2 AA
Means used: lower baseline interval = 9.09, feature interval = 8.65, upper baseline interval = 8.97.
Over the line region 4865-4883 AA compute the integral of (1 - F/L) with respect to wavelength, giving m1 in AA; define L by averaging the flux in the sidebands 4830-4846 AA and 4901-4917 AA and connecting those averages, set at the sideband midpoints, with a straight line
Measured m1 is 1.17 AA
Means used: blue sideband 8.86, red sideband 9.29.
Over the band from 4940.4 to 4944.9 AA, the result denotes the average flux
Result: 9.24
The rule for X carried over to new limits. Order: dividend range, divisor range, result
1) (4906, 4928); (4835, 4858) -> 1.04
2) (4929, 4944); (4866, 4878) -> 1.12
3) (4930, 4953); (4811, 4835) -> 1.05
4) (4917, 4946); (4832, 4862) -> 1.05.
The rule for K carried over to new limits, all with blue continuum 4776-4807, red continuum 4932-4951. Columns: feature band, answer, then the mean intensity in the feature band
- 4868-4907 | 1.0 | 8.93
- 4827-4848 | 0.3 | 8.98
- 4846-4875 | 2.3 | 8.4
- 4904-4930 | 1.0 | 8.84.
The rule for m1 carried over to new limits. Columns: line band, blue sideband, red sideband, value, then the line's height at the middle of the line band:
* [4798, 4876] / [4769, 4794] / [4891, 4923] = 0.4 AA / 8.95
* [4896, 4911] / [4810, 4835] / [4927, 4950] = -0.1 AA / 9.18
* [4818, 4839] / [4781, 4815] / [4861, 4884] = -0.4 AA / 8.9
